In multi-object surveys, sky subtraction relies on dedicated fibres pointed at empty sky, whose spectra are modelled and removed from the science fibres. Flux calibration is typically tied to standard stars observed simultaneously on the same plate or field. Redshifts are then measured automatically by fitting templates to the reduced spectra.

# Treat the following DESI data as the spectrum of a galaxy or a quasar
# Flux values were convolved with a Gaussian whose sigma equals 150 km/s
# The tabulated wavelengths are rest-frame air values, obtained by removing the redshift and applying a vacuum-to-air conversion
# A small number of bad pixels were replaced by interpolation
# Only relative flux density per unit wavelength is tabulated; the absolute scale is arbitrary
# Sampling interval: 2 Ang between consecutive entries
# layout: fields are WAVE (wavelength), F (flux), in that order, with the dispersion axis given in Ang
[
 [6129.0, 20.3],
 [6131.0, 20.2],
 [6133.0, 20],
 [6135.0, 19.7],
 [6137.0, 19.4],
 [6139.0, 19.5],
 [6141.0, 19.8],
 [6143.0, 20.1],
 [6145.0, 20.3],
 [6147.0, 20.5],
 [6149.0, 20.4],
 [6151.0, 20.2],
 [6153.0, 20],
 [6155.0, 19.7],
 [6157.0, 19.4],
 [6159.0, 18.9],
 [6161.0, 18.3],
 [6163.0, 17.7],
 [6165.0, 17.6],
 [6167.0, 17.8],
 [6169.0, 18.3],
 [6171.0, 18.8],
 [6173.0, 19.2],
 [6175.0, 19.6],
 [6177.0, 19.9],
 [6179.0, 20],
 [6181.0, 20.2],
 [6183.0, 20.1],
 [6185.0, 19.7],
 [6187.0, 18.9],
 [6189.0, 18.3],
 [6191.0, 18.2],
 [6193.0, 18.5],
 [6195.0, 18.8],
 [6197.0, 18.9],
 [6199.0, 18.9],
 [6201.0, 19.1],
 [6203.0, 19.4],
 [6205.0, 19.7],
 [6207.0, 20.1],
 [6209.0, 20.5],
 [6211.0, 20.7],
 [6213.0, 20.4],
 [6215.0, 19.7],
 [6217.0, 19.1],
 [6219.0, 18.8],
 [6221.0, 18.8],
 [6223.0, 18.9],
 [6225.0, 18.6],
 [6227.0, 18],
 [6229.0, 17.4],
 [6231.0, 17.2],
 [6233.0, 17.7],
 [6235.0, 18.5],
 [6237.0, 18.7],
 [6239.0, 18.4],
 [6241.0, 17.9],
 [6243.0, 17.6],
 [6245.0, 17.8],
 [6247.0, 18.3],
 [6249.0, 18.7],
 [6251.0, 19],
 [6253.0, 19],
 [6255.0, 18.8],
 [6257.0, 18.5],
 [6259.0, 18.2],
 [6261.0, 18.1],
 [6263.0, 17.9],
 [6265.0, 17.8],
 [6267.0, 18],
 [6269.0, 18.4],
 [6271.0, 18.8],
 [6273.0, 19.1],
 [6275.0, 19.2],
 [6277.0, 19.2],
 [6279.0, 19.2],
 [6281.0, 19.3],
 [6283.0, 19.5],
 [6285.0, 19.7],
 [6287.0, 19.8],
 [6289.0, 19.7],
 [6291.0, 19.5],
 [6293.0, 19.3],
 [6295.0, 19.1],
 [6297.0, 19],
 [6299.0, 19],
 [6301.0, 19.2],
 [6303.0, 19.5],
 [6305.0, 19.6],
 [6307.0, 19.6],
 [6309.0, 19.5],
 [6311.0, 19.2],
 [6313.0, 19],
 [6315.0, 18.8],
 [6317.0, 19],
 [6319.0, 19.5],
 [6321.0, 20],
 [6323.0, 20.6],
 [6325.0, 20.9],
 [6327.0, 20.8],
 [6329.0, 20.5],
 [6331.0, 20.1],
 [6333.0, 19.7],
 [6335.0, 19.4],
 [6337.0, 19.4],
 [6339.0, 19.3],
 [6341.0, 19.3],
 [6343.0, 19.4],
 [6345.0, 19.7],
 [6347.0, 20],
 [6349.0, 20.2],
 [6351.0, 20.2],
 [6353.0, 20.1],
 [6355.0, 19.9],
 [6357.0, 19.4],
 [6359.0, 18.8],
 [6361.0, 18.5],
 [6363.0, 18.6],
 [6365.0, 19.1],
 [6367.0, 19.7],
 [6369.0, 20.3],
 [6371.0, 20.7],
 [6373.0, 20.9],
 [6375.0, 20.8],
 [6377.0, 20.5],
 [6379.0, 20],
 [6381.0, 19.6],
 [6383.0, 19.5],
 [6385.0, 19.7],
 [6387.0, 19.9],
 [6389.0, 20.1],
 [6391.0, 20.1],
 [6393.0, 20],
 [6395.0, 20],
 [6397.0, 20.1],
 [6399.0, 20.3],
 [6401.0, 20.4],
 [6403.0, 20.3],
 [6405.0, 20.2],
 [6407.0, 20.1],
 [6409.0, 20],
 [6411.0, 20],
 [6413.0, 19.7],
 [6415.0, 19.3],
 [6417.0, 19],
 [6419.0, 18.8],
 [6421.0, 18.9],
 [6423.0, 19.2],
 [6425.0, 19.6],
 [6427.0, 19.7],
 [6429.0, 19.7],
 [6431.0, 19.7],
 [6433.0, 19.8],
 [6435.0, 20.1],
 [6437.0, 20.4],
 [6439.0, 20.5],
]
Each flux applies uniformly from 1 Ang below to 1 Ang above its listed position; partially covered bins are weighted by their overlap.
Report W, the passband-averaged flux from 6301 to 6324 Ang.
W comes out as 19.5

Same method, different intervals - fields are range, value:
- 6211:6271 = 18.5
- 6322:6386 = 19.9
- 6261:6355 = 19.4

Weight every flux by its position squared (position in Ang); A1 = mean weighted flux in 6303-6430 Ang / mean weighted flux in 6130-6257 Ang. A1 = 1.09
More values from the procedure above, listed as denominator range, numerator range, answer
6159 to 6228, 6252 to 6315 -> 1.02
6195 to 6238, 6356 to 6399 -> 1.10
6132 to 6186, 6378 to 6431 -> 1.10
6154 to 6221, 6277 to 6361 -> 1.06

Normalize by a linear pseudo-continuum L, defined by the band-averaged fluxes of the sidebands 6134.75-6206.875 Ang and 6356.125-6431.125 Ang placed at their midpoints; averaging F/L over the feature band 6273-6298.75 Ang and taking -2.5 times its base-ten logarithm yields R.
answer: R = 0.01 mag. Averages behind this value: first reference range 19.3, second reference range 19.8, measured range 19.4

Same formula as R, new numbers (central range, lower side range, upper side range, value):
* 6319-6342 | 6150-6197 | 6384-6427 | -0.02 mag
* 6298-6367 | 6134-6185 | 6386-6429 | 0.01 mag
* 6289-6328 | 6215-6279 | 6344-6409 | -0.02 mag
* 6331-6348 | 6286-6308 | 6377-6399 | 0.01 mag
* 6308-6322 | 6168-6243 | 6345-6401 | 0.02 mag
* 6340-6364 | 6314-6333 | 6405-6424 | 0.02 mag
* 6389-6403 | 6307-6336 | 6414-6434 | -0.04 mag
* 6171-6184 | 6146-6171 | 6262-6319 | -0.04 mag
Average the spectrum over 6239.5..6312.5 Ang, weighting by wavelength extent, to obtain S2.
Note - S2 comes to 18.9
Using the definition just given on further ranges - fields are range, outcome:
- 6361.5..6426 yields 19.8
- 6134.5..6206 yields 19.3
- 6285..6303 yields 19.4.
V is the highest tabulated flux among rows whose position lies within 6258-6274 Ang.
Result 19.1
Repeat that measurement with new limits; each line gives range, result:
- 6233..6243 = 18.7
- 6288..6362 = 20.9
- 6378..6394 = 20.1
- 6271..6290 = 19.8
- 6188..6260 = 20.7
